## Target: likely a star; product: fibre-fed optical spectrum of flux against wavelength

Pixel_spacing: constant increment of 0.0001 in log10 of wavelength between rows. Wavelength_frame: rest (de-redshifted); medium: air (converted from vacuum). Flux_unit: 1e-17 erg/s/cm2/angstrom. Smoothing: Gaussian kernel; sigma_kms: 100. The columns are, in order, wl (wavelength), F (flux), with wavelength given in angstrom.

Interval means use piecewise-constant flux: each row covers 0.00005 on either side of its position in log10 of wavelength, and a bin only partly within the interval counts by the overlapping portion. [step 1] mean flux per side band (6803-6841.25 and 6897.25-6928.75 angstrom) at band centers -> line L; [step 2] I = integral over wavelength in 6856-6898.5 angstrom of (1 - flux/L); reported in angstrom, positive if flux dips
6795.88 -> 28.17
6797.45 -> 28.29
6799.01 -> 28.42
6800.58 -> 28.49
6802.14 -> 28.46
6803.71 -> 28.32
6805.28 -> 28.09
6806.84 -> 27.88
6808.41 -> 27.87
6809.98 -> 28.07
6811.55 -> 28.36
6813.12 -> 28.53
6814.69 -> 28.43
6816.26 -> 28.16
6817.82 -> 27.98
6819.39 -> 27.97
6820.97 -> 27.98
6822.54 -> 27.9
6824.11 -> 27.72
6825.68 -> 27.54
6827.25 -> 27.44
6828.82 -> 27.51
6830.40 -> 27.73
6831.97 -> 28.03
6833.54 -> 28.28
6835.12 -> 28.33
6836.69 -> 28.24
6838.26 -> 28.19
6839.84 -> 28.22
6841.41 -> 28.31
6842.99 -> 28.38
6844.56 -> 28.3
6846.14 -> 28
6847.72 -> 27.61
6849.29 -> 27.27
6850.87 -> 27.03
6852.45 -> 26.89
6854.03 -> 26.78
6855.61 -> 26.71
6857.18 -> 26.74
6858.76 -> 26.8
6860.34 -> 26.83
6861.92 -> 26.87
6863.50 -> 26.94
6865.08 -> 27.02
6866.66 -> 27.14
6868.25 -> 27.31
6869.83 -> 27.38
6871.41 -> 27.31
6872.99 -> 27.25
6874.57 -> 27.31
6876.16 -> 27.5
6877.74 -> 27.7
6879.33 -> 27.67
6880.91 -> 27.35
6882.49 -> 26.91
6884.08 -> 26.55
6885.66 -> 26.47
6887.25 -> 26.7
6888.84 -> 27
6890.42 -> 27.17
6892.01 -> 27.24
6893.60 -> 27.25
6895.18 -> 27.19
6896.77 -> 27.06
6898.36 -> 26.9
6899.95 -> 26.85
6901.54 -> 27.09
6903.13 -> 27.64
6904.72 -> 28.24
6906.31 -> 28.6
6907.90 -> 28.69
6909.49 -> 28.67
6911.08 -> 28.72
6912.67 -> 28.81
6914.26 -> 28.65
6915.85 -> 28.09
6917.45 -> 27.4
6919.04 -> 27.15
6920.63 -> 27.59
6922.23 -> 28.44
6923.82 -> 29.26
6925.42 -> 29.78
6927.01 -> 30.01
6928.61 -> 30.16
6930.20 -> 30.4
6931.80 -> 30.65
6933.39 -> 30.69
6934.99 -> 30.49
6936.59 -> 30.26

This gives 1.6 angstrom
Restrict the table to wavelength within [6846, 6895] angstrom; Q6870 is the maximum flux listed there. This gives 28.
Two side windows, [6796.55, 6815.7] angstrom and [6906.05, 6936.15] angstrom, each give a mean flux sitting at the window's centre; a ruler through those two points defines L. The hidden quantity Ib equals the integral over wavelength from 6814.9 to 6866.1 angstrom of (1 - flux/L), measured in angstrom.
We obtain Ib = 1.6 angstrom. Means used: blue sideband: 28.3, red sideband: 29.1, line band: 27.6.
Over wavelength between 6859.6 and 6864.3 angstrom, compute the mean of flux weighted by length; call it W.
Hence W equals 26.9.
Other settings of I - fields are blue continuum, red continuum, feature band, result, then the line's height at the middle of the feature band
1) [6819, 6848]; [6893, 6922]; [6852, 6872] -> 0.68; 27.9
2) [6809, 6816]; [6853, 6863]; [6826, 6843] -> -0.28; 27.6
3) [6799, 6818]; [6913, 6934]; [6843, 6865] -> 1.08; 28.6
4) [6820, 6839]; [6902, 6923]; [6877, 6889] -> 0.45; 28.1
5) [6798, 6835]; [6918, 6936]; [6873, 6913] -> 2.17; 29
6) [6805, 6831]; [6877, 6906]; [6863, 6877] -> 0.08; 27.4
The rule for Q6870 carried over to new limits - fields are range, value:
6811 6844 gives 28.53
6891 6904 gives 27.64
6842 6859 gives 28.38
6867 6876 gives 27.38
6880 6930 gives 30.16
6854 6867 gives 27.14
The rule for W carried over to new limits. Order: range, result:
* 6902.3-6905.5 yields 27.9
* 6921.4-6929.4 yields 29.5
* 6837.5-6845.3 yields 28.3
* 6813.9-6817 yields 28.3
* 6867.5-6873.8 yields 27.4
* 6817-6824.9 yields 27.9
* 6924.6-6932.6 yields 30.2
